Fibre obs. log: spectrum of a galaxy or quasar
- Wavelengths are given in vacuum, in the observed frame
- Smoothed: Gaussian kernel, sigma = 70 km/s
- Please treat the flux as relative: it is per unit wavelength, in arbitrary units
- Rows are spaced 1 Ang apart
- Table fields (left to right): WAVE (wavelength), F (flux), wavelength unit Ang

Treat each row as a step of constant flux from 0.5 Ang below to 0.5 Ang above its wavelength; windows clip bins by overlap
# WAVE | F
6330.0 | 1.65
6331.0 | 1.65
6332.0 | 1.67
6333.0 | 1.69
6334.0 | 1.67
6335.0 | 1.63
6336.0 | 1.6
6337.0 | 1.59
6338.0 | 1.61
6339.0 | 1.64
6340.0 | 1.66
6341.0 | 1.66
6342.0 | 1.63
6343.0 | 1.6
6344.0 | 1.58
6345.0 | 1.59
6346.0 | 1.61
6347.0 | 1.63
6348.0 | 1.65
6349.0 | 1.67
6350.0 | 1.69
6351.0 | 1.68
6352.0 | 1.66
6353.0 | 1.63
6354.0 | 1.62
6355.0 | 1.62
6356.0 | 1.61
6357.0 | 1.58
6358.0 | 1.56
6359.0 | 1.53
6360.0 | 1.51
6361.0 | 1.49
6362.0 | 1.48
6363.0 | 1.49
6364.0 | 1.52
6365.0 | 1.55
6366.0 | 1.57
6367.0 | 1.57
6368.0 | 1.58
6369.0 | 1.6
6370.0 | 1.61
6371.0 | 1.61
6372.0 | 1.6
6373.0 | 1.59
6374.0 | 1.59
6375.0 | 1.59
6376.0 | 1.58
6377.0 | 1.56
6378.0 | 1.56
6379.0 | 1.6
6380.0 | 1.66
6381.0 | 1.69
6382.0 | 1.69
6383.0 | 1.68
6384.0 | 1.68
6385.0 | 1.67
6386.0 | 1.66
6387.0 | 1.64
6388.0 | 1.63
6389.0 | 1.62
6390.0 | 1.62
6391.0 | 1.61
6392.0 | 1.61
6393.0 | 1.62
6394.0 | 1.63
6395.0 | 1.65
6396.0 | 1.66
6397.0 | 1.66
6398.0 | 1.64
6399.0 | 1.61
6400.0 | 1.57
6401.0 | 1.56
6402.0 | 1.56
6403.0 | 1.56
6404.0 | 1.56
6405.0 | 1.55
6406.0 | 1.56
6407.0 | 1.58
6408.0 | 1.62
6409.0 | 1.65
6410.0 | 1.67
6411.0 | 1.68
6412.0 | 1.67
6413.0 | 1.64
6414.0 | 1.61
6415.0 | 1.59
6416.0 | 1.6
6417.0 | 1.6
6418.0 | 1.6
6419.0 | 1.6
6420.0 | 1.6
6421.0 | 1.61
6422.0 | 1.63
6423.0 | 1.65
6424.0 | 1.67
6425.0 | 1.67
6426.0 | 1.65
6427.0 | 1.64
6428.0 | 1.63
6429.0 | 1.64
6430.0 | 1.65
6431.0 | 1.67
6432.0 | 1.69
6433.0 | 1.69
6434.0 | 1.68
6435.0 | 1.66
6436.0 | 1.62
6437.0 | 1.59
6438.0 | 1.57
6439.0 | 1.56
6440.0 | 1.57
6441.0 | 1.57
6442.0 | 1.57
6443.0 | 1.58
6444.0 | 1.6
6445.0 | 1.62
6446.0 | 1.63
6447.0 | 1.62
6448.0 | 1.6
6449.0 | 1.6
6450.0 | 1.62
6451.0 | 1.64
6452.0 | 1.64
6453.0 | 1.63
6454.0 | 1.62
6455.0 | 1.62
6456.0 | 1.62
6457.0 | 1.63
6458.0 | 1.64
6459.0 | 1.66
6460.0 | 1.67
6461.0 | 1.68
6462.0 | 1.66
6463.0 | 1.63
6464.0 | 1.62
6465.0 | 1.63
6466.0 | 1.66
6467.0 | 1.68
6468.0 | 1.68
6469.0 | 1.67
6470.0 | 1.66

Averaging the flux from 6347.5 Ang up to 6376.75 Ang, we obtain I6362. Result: 1.59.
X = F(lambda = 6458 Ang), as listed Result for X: 1.64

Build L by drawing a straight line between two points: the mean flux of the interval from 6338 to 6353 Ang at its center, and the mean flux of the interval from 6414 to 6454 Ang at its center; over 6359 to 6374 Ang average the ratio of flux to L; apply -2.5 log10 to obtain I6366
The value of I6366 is 0.054 mag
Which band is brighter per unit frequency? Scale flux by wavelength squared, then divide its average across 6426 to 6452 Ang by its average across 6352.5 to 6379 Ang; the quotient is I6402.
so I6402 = 1.06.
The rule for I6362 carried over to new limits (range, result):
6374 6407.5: 1.62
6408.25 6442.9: 1.63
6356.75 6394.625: 1.6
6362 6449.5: 1.61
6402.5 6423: 1.61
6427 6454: 1.62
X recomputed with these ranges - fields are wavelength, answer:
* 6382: 1.69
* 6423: 1.65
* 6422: 1.63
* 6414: 1.61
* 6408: 1.62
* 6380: 1.66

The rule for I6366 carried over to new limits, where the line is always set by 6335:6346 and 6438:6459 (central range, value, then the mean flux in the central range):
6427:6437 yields -0.03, 1.65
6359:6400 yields 0.01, 1.6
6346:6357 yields -0.02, 1.64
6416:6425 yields -0.01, 1.62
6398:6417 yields 0.01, 1.6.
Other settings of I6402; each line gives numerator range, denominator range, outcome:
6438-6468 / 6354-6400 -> 1.04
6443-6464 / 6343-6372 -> 1.06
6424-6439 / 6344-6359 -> 1.04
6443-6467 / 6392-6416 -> 1.03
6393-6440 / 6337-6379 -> 1.04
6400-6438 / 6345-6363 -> 1.04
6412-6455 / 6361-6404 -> 1.03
